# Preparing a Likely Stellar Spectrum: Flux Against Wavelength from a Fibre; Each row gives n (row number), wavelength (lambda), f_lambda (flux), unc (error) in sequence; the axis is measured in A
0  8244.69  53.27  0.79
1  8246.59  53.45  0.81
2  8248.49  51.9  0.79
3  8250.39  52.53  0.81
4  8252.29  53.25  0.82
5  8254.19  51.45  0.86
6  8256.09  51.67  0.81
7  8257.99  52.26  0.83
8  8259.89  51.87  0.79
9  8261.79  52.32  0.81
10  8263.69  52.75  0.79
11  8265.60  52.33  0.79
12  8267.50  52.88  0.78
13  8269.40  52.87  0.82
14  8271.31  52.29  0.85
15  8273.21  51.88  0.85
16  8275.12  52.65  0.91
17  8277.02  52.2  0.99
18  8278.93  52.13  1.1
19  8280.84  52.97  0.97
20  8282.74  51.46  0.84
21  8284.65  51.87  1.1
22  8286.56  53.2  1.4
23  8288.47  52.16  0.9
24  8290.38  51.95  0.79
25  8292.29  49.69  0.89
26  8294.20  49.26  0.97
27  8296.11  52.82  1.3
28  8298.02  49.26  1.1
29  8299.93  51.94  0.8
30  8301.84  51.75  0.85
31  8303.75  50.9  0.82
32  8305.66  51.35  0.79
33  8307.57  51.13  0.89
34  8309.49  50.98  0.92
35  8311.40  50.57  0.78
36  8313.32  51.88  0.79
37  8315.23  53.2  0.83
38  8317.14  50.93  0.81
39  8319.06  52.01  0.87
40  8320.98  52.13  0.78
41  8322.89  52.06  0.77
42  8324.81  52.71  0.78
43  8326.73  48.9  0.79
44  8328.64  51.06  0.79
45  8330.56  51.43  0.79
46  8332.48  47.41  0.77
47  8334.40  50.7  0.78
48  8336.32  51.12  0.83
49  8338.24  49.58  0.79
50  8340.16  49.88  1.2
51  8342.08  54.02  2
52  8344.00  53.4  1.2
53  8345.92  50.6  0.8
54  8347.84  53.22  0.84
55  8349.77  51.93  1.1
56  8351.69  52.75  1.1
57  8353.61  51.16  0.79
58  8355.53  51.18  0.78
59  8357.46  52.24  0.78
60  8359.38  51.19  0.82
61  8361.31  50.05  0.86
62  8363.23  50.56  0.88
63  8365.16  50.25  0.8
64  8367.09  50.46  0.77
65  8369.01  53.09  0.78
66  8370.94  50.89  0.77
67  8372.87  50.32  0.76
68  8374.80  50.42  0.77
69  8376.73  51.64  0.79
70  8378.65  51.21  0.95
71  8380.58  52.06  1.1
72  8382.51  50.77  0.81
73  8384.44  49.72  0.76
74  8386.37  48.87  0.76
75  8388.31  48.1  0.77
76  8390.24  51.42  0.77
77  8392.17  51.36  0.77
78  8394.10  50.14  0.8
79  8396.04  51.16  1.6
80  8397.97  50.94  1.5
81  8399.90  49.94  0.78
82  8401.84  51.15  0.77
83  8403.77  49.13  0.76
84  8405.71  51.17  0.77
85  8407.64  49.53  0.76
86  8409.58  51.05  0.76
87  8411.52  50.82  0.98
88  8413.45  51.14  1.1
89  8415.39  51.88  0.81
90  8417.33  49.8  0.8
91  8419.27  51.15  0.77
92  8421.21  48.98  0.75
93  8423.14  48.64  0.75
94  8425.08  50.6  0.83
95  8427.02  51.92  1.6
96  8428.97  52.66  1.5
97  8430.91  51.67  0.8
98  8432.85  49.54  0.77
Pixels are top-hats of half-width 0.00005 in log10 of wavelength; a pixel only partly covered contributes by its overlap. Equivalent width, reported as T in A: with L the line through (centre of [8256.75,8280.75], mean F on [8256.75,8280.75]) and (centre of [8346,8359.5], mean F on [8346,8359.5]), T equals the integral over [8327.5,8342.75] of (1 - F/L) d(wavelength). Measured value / 0.4 A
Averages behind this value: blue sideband 52.4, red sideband 51.9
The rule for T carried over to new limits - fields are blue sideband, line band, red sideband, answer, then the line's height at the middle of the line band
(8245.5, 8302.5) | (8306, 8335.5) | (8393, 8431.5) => 0.25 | 51.6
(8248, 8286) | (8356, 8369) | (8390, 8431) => 0.07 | 51.2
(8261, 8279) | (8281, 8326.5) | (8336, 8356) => 0.55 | 52.1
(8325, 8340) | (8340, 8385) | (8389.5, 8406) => -0.91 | 50.4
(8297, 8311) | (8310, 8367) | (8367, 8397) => -0.43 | 50.9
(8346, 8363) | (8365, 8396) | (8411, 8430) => 0.35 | 51.3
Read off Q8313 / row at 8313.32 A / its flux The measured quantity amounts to 51.88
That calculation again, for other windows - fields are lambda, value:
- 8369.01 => 53.09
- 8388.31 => 48.1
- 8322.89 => 52.06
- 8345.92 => 50.6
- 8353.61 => 51.16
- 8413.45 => 51.14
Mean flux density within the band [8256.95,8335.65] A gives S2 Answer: 51.6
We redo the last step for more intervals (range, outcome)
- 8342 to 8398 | 51.1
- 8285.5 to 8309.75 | 51.3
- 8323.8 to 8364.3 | 51.2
